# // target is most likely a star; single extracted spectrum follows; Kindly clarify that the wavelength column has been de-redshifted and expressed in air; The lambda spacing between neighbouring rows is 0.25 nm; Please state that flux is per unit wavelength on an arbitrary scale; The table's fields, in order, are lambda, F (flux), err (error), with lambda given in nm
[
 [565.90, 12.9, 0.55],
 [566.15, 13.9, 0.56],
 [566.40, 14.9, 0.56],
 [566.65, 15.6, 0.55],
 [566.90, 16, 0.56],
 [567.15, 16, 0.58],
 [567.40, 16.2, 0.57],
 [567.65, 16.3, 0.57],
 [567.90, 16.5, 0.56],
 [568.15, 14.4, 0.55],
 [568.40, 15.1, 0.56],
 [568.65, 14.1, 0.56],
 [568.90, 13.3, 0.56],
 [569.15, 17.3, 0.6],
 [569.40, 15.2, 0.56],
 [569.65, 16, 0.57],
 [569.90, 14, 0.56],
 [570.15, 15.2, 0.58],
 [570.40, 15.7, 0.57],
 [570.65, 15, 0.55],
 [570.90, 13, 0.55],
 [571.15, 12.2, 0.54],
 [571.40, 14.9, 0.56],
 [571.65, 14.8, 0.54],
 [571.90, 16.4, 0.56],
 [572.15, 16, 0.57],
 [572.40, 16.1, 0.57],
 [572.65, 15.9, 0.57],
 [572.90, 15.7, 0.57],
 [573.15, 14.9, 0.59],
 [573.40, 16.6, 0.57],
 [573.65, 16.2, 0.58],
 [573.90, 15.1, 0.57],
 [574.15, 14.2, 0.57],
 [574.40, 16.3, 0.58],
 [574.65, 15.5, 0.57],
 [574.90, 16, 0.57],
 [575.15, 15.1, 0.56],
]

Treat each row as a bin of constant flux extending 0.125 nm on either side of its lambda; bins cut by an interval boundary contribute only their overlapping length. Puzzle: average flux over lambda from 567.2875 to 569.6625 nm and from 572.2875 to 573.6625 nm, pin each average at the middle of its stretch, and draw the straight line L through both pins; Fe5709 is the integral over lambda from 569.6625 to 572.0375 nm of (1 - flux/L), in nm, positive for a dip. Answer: 0.15 nm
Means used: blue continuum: 15.4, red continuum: 15.9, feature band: 14.7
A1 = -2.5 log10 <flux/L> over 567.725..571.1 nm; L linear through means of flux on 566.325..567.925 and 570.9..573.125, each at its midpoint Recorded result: 0.043 mag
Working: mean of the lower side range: 15.9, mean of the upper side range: 15.1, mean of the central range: 14.9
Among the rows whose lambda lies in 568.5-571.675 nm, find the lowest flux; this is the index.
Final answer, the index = 12.2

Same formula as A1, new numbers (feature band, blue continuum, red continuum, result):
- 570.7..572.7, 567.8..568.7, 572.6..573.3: 0.04 mag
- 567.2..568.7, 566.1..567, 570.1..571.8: -0.04 mag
